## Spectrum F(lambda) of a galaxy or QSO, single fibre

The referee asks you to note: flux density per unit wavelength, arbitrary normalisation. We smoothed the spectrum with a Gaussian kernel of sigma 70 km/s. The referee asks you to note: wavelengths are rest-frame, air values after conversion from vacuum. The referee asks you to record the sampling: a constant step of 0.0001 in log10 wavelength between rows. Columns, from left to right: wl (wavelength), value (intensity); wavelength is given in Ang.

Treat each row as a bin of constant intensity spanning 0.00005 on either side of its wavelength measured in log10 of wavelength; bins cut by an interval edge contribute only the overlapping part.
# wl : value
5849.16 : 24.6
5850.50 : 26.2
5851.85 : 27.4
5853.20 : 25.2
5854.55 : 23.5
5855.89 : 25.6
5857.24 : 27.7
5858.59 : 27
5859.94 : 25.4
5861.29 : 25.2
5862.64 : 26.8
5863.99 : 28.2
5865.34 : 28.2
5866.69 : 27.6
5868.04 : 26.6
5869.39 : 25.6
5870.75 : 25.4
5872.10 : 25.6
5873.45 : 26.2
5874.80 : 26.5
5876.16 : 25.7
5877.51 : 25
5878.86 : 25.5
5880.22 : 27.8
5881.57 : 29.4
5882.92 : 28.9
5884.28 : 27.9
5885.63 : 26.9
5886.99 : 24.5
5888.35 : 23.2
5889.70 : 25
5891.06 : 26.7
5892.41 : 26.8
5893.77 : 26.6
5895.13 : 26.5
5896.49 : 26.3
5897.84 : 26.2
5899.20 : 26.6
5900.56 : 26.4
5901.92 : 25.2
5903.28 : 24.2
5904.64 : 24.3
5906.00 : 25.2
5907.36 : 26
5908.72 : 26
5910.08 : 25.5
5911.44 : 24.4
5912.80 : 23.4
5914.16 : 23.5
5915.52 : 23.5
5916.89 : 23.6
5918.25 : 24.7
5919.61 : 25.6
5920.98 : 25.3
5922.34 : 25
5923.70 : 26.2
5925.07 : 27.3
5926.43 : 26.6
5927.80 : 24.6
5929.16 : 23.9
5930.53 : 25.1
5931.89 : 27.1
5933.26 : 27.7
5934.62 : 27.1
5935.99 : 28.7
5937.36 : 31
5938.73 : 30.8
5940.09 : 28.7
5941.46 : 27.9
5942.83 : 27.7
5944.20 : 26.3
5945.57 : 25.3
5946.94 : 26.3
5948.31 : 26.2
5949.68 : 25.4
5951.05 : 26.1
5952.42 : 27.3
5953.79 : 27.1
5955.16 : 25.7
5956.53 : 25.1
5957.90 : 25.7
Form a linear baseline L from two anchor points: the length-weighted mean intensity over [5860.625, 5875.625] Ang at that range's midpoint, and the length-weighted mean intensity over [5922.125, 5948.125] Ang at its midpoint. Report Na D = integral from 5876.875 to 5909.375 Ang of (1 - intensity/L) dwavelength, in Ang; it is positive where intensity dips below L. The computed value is 0.7 Ang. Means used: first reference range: 26.5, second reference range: 27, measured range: 26.1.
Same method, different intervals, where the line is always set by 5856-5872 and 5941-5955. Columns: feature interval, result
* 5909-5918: 0.8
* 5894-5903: 0.1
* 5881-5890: 0.0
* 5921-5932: 0.4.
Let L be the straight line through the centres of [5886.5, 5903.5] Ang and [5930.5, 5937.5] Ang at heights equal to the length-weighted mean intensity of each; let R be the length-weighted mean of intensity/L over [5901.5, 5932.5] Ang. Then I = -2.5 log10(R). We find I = 0.08 mag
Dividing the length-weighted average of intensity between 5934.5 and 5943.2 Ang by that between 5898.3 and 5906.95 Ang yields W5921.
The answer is 1.14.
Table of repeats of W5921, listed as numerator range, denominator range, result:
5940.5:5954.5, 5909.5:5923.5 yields 1.08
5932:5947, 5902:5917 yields 1.14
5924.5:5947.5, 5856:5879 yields 1.03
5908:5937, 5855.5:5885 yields 0.96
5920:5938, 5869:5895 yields 1.01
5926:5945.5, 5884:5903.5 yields 1.05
